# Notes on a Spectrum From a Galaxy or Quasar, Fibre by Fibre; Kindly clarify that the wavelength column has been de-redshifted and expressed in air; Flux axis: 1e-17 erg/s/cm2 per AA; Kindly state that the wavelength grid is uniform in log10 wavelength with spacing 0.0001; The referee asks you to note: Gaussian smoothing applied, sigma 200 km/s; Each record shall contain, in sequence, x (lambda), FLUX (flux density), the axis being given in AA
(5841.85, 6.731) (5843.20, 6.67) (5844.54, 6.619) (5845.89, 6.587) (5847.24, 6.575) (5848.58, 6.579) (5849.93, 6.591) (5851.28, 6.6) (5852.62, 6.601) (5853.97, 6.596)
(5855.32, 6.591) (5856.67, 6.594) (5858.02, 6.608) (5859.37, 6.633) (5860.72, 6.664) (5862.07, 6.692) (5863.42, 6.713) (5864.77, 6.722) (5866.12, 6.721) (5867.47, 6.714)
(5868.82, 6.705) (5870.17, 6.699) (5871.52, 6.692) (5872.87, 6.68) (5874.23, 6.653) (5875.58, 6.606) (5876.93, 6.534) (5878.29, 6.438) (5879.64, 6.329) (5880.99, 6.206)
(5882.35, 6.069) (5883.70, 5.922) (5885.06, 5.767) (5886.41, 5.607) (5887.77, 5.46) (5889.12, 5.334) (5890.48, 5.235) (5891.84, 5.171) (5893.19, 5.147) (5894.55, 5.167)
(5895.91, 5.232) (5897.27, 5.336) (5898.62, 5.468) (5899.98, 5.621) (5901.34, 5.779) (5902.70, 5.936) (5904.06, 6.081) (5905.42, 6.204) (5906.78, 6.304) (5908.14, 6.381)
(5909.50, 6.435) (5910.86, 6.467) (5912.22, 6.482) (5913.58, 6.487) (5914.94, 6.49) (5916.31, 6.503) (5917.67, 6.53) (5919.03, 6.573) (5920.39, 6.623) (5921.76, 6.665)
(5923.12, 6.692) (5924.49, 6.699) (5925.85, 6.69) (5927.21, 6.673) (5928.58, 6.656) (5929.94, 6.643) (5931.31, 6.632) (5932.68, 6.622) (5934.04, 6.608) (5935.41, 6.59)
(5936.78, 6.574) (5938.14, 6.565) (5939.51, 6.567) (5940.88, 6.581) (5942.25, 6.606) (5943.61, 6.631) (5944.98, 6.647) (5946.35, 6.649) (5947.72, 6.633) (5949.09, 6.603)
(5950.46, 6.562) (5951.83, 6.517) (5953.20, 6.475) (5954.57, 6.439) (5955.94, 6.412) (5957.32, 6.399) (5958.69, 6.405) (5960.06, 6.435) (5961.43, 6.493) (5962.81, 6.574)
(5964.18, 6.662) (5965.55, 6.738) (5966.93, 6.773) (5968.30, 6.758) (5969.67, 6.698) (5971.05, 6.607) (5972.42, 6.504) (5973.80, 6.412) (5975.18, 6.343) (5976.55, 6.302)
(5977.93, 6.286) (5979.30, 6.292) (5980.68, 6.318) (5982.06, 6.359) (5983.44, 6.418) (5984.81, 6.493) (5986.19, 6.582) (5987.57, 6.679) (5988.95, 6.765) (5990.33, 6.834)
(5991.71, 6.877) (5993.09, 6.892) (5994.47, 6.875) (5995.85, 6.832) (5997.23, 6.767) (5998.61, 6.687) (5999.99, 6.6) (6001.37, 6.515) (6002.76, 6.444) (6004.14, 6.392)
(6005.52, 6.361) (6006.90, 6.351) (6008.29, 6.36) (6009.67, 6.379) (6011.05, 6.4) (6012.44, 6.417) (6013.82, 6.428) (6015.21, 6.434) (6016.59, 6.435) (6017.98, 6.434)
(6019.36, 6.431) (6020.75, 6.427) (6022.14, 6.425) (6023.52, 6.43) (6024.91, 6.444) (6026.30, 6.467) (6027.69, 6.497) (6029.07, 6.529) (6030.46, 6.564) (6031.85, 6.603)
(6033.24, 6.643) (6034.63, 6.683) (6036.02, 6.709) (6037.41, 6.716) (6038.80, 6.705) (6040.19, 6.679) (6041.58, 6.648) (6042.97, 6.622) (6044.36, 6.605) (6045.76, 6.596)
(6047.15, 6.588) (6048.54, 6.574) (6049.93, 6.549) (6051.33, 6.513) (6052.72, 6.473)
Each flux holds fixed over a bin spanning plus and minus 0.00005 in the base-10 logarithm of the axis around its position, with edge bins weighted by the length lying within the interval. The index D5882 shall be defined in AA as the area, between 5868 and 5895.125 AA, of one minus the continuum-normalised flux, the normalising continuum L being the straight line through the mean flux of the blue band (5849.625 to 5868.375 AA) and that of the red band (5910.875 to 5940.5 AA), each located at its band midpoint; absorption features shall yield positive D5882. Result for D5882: 2.5 AA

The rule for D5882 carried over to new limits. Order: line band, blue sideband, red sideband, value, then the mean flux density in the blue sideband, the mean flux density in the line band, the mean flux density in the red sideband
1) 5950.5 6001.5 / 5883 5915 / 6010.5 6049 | -2.7 AA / 5.8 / 6.57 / 6.54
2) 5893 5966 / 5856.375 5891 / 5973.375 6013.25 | 0.5 AA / 6.35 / 6.39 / 6.53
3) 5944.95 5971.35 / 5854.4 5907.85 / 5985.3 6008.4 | -0.4 AA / 6.13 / 6.57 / 6.64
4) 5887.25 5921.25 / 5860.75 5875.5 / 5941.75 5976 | 3.6 AA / 6.7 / 5.94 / 6.56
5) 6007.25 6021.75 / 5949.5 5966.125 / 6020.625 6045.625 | 0.3 AA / 6.51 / 6.41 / 6.58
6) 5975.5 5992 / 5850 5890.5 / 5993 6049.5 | 0.0 AA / 6.4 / 6.51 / 6.55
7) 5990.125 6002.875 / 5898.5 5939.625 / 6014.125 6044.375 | -0.4 AA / 6.44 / 6.74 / 6.55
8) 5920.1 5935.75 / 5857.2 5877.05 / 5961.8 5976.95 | -0.1 AA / 6.67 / 6.65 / 6.58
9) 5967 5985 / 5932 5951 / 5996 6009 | 0.3 AA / 6.6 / 6.46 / 6.51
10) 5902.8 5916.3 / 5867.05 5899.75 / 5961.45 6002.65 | -0.5 AA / 5.95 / 6.36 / 6.6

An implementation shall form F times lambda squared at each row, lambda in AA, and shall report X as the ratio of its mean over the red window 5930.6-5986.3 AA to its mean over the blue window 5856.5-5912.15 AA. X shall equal 1.09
